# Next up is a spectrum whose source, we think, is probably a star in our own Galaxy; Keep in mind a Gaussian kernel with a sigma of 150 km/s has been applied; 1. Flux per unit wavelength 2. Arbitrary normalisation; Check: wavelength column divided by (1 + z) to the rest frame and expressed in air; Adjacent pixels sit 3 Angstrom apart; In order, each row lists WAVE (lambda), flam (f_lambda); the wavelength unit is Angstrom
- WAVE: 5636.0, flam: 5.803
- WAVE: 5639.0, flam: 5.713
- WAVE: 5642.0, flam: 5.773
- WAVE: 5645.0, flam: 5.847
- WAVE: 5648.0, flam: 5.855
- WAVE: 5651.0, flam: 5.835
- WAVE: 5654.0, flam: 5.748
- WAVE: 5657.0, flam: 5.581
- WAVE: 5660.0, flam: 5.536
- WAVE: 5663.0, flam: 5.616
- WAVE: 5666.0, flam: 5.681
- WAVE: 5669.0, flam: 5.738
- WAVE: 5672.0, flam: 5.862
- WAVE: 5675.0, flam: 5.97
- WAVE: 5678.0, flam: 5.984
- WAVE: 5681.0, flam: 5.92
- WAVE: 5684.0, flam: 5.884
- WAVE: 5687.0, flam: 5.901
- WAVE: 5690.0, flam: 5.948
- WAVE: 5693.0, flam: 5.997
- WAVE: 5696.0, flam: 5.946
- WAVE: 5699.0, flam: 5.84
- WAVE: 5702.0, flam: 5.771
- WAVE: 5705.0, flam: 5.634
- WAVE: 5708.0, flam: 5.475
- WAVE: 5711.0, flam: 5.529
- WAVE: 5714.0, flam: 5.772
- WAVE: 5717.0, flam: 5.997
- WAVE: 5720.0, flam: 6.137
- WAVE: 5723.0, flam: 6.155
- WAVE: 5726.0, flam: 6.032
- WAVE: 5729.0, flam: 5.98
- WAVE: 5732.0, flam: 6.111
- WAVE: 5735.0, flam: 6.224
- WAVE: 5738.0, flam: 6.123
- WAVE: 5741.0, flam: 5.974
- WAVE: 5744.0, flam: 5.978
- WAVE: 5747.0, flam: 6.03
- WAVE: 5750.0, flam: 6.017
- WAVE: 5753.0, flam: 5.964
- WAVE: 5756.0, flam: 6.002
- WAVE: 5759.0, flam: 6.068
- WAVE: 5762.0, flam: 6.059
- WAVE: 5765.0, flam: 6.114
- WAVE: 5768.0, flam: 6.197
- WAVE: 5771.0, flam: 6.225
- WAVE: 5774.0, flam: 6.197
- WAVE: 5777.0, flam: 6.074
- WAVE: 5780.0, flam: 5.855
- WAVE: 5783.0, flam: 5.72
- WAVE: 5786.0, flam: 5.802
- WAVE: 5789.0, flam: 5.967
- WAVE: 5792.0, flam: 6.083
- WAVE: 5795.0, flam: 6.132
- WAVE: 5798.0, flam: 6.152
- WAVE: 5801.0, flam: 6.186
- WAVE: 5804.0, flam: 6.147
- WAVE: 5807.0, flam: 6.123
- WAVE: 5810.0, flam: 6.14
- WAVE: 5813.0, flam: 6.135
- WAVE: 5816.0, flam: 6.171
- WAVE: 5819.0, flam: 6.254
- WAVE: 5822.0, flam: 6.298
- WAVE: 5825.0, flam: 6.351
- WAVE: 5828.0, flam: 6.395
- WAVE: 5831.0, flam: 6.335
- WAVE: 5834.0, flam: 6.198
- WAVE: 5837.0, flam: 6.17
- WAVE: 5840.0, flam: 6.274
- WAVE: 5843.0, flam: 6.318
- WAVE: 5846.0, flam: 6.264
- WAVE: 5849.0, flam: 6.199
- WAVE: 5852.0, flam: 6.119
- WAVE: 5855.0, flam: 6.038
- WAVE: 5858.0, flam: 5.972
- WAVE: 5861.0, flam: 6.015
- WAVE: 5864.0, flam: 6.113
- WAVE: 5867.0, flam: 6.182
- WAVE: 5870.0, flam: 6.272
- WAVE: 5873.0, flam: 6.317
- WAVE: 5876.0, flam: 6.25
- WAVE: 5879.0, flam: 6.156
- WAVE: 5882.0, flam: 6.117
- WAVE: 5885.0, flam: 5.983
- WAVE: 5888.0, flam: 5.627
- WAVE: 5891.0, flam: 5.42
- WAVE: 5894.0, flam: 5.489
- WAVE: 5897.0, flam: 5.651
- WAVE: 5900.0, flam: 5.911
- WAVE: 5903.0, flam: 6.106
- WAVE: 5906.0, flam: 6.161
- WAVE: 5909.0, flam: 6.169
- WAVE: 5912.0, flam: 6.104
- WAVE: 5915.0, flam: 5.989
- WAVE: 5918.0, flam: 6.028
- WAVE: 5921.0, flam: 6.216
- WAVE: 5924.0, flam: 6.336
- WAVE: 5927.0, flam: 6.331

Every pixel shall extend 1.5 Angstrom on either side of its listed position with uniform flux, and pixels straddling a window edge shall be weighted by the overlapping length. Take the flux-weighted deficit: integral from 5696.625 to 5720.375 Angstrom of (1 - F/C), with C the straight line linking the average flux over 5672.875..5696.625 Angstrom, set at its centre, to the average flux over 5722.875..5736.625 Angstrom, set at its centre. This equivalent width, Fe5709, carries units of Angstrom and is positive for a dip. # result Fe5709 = 1.0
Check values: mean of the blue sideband 5.94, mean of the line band 5.76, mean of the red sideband 6.1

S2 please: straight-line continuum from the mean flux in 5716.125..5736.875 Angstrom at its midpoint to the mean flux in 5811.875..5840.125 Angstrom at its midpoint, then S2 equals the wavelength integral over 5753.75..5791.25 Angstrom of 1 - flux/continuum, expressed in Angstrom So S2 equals 0.89 Angstrom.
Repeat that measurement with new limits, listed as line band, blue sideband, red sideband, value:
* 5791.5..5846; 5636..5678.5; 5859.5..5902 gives -2.84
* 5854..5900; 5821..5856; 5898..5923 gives 1.42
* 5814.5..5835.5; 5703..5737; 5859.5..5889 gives -0.82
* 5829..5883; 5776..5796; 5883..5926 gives -2.19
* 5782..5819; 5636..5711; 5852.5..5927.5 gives -0.88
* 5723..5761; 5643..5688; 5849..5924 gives -1.11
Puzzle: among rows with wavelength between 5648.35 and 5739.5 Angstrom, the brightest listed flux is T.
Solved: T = 6.224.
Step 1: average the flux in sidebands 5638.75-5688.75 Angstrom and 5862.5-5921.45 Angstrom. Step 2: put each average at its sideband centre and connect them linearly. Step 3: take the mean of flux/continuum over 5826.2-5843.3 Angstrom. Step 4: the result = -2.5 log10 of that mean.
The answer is -0.06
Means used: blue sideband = 5.79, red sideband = 6.01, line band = 6.28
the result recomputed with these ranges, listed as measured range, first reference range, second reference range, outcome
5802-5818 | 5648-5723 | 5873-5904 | -0.05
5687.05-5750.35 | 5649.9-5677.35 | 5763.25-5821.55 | -0.01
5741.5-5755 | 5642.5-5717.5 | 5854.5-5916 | -0.02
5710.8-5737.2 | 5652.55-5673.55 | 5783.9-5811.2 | -0.03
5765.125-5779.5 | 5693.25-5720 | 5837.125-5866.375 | -0.04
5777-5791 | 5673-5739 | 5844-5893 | 0.02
